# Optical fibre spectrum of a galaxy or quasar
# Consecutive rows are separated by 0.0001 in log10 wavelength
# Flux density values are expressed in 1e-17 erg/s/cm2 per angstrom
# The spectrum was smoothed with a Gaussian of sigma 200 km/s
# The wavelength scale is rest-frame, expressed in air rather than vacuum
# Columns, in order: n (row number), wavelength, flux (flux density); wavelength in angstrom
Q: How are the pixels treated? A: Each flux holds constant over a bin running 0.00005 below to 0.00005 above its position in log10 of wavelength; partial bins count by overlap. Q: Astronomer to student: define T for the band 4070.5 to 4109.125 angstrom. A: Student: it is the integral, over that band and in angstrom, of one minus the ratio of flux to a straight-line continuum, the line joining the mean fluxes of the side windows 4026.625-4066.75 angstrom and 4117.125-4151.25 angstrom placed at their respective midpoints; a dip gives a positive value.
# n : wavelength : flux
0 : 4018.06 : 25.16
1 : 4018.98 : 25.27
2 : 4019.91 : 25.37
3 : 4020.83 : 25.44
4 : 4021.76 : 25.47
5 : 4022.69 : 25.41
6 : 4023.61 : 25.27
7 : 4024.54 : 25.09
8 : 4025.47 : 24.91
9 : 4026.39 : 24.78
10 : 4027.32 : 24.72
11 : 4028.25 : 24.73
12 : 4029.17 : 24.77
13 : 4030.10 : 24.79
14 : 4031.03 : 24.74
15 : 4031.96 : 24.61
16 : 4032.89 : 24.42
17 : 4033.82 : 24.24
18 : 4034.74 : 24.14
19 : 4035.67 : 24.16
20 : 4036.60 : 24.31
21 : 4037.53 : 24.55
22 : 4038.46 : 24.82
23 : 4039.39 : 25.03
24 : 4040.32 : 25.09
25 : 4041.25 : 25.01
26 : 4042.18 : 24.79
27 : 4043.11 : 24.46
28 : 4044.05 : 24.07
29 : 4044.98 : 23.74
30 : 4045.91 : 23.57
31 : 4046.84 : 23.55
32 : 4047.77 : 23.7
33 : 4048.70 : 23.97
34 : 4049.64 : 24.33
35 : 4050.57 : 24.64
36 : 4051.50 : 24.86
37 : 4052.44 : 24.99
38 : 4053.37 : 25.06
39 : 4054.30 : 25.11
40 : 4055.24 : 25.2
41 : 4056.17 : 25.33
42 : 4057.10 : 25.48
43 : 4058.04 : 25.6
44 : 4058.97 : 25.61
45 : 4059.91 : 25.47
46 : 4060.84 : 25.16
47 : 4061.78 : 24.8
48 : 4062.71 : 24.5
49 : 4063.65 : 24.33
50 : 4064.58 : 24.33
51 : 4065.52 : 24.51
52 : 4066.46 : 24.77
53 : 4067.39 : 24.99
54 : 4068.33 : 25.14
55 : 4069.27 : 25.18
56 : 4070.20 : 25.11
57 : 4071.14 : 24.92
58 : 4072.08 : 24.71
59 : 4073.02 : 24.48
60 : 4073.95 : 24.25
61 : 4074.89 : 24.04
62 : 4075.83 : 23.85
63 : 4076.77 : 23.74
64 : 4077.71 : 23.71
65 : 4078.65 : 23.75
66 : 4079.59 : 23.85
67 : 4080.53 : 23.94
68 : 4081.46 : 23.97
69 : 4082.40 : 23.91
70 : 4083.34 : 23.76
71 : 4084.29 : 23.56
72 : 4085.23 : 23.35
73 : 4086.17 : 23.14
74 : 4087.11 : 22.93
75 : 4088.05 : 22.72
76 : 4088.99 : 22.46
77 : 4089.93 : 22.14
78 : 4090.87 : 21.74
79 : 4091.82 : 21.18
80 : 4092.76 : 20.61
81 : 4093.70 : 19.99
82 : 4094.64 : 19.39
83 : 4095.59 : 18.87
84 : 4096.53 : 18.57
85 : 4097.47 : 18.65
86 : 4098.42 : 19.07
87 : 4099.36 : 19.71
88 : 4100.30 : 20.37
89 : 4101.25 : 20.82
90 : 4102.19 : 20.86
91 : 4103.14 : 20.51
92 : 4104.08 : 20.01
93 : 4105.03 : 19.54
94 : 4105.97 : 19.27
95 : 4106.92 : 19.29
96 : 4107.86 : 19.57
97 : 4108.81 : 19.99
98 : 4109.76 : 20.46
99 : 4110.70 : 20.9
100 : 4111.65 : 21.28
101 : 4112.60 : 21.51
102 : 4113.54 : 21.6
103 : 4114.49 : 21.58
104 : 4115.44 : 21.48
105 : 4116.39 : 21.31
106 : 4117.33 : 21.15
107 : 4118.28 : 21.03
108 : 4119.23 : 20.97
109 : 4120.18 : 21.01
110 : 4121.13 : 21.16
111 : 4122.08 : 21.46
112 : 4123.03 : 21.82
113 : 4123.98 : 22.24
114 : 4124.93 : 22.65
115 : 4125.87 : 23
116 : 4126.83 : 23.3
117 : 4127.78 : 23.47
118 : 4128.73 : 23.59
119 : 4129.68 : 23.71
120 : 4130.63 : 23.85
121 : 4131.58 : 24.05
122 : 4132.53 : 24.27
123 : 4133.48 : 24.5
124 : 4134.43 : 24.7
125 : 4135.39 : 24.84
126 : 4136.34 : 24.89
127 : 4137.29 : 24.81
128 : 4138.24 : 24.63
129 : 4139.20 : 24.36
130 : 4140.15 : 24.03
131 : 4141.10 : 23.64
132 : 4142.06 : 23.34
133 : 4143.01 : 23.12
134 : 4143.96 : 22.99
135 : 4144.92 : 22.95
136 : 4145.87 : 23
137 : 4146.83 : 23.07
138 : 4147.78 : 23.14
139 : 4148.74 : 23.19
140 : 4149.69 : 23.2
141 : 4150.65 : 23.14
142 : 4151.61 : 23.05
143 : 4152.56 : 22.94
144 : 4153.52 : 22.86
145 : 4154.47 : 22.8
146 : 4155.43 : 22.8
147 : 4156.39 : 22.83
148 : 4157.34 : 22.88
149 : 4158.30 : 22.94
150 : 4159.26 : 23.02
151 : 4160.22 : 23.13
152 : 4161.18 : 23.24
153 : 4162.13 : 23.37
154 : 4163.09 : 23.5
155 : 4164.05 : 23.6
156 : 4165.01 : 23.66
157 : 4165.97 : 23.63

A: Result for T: 3.4 angstrom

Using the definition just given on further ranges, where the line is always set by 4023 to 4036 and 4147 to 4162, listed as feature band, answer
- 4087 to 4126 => 4.7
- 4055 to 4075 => -0.6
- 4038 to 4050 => 0.1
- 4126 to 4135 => -0.2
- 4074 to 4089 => 0.3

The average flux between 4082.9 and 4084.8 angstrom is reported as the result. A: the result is 23.5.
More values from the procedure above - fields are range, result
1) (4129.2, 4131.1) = 23.8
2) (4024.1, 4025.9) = 25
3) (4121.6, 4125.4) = 22.1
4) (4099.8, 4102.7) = 20.7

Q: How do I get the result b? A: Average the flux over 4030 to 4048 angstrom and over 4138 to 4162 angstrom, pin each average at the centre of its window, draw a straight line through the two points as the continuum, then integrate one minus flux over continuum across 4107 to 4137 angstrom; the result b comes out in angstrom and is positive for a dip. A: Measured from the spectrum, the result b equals 1.5 angstrom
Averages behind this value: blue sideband 24.4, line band 22.3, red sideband 23.2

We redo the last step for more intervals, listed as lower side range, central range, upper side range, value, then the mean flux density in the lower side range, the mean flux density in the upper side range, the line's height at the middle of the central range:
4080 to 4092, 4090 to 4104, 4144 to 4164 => 1.79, 23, 23.1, 23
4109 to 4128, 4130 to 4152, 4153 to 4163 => -1.35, 21.6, 23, 22.4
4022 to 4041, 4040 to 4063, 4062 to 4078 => -0.09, 24.7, 24.5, 24.6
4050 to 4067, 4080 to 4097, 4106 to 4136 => 1.15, 25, 22.1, 23.6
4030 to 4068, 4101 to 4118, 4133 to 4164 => 2.35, 24.7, 23.5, 23.9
